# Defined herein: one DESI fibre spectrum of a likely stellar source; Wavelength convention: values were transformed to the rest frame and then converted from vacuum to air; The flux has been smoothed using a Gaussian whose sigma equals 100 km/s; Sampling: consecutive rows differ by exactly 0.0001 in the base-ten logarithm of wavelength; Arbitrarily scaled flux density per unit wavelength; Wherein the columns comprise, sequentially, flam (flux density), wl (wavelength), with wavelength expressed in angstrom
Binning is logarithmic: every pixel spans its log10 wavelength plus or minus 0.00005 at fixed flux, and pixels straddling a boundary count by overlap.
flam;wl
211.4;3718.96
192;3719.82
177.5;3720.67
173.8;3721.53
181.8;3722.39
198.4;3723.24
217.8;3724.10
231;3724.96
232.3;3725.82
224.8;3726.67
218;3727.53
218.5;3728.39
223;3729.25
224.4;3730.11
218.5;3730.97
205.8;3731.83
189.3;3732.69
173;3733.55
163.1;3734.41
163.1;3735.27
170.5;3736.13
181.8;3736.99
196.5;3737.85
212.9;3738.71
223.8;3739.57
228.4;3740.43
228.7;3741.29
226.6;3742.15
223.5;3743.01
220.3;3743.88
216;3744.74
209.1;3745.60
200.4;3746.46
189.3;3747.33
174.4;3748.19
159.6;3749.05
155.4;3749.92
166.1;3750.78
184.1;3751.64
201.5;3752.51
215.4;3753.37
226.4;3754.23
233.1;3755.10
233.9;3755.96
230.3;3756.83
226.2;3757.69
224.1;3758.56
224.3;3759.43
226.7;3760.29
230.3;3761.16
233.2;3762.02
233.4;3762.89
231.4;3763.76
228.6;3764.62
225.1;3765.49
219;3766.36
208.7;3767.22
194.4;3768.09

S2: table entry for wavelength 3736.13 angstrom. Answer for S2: 170.5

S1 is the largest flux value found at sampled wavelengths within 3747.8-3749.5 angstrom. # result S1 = 174.4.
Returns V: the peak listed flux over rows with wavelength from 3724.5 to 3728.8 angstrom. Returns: 232.3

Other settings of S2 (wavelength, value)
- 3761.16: 230.3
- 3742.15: 226.6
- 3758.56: 224.1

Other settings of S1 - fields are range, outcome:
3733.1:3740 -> 223.8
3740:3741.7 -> 228.7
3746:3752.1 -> 200.4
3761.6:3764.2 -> 233.4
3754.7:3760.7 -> 233.9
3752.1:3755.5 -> 233.1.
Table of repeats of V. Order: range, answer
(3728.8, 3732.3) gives 224.4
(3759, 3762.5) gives 233.2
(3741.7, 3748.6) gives 226.6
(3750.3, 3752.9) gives 201.5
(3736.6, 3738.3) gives 196.5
